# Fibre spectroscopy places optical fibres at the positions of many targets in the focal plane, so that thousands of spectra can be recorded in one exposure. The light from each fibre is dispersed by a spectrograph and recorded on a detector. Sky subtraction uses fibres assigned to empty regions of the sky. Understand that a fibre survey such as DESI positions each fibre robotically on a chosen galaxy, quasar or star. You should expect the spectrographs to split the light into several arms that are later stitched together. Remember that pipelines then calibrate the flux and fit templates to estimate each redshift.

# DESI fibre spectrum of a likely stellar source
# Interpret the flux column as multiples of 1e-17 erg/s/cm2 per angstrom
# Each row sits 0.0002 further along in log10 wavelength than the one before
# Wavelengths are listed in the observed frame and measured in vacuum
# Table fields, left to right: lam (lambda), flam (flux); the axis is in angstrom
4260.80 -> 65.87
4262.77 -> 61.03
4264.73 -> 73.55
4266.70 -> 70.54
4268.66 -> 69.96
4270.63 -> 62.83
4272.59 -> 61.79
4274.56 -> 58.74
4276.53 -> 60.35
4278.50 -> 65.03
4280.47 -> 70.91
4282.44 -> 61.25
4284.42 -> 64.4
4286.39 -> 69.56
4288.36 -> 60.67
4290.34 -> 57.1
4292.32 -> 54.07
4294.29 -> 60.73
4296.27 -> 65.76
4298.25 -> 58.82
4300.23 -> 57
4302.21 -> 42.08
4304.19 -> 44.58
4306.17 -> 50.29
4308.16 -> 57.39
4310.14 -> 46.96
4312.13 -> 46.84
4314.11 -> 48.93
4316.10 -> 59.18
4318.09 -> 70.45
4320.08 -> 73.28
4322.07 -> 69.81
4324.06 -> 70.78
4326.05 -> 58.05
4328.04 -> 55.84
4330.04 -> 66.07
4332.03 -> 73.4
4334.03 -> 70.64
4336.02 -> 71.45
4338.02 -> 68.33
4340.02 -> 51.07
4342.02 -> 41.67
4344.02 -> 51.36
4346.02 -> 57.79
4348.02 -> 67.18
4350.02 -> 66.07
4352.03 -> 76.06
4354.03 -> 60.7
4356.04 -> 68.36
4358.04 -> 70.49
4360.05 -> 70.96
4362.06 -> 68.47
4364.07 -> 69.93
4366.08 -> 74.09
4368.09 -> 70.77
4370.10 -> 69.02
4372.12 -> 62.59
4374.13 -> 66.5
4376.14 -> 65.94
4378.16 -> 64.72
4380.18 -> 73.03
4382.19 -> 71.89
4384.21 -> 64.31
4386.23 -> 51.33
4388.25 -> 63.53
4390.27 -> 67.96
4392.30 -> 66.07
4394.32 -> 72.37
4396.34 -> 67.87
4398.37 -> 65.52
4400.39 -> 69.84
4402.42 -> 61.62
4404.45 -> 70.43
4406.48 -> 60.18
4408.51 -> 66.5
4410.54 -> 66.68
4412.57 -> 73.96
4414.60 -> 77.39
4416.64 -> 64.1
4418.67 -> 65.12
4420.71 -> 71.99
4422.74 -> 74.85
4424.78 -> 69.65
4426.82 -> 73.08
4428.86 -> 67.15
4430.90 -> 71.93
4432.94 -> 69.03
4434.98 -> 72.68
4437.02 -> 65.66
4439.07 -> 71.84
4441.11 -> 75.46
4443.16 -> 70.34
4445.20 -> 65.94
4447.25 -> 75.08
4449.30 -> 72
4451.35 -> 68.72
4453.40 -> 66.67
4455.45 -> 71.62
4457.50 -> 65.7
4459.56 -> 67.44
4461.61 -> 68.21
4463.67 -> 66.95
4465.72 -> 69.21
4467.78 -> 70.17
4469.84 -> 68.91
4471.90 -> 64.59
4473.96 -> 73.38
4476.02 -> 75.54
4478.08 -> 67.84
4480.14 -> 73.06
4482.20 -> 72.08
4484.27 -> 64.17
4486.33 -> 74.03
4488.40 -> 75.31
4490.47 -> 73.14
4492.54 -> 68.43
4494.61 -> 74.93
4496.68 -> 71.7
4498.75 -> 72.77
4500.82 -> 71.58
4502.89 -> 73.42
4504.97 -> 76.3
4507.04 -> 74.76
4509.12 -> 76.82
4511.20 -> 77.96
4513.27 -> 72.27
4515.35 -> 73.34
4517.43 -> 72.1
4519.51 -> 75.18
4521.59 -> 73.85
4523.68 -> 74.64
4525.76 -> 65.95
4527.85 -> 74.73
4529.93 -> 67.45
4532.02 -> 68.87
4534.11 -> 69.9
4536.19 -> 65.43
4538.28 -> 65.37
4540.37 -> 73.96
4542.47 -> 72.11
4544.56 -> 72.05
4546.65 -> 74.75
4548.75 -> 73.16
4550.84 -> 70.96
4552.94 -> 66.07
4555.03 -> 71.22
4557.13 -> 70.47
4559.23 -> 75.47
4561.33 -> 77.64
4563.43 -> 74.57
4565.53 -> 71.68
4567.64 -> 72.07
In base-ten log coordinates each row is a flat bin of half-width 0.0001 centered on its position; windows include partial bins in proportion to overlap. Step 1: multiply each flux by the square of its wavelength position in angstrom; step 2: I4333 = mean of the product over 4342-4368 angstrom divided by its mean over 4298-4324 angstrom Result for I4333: 1.2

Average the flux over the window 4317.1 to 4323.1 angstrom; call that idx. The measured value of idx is 71.2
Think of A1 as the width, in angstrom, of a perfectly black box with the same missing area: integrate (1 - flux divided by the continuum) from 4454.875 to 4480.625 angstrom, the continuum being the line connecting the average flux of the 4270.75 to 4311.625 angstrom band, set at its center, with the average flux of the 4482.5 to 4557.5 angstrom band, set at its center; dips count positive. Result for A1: -0.2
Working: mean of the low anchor 58.3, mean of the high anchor 71.9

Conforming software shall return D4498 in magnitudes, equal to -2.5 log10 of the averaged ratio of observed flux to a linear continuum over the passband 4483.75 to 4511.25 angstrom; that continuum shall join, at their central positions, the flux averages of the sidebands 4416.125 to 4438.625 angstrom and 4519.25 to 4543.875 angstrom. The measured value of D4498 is -0.05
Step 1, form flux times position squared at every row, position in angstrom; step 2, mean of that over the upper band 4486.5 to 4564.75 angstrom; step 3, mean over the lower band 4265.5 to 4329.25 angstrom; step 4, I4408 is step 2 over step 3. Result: 1.33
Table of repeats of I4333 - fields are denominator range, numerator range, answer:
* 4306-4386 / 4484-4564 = 1.22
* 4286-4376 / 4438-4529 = 1.24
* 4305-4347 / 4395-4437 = 1.20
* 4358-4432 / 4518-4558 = 1.11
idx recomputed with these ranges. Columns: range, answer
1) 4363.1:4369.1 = 71.6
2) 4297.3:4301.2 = 57.9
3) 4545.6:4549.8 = 74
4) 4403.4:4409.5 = 65.6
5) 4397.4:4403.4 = 65.7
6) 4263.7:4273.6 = 67.7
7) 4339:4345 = 48.1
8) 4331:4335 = 72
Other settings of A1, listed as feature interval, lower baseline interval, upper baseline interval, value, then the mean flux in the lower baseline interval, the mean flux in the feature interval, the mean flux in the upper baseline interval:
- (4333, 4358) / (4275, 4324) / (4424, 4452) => 0.1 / 59.2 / 62.9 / 70.6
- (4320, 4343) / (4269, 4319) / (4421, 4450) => -0.8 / 58.3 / 63.8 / 71.1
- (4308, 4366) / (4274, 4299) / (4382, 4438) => 1.1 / 62.2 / 63.3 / 67.9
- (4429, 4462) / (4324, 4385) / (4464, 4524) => 0.1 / 65.7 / 69.9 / 72.4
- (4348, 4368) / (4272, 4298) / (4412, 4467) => -1.1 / 62.2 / 69.4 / 70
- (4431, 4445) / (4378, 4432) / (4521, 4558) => -0.4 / 67.9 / 70.7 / 70.6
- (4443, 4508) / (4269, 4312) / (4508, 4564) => -1.9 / 58.5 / 70.8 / 72.1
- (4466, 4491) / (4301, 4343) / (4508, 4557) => -0.9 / 58.9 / 70.9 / 71.6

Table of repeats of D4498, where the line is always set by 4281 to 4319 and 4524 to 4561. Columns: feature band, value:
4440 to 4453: -0.09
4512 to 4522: -0.06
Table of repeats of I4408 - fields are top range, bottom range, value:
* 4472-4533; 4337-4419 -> 1.16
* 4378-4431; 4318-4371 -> 1.06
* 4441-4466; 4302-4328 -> 1.29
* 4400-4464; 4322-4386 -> 1.09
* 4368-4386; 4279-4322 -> 1.18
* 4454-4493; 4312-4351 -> 1.20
